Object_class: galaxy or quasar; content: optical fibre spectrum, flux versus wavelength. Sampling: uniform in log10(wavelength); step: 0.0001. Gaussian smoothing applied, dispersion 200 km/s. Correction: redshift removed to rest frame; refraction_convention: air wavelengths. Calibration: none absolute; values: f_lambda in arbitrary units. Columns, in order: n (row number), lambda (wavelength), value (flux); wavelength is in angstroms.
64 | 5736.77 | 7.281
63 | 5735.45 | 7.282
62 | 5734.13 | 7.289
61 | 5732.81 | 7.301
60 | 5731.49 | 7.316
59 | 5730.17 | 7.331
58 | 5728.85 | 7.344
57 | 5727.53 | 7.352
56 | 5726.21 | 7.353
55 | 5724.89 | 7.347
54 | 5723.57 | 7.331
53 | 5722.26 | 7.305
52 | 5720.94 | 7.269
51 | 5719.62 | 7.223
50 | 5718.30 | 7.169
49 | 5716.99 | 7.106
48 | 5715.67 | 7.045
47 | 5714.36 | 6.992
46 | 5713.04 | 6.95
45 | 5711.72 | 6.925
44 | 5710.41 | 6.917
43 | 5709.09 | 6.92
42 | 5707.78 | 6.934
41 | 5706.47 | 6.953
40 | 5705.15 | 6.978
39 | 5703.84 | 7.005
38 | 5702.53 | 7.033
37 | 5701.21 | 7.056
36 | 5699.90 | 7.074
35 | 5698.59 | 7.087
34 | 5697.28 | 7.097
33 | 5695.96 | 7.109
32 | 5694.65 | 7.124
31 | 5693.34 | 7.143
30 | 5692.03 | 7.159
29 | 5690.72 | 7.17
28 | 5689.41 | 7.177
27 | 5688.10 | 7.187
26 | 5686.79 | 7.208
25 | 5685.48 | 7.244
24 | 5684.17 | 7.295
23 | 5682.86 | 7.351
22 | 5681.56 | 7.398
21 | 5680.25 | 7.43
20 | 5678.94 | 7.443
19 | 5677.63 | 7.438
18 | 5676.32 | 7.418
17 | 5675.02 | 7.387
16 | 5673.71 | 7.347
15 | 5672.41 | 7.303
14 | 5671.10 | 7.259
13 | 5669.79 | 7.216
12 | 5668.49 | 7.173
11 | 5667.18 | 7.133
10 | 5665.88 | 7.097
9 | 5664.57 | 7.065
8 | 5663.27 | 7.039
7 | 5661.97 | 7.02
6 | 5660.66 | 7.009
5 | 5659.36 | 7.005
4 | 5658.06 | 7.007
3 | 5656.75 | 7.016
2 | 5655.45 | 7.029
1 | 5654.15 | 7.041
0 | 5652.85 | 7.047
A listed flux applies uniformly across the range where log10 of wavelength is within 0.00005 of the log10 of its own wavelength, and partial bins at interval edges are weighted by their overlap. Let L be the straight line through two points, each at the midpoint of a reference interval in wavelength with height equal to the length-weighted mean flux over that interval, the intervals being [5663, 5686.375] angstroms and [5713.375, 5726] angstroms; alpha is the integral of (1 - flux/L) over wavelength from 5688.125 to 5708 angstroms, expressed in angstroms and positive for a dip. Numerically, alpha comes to 0.4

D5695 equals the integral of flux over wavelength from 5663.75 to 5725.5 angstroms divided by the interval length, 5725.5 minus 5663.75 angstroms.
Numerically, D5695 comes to 7.17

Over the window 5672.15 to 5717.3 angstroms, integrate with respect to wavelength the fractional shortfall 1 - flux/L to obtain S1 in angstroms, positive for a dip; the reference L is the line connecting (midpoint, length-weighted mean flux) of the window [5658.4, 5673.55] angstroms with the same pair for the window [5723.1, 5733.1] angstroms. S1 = 0.42 angstroms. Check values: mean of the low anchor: 7.13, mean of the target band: 7.15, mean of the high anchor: 7.33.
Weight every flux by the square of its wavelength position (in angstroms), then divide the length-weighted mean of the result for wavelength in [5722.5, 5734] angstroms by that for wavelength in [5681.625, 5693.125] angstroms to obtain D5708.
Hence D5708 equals 1.03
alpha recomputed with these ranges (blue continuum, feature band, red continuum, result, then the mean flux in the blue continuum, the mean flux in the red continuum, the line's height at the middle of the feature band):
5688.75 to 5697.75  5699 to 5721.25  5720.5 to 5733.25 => 0.6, 7.14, 7.33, 7.23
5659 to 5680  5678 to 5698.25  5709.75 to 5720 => -0.3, 7.22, 7.04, 7.14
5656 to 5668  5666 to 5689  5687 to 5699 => -0.7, 7.04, 7.14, 7.09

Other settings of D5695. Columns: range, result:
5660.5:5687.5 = 7.25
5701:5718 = 6.99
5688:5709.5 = 7.07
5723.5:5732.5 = 7.33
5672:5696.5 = 7.28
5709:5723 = 7.08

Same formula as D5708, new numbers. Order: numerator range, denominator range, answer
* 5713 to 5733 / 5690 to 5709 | 1.03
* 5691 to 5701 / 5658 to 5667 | 1.02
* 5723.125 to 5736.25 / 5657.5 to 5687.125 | 1.03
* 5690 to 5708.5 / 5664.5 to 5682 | 0.98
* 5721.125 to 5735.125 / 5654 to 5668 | 1.06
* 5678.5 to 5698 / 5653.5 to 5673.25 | 1.03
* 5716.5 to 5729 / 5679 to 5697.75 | 1.02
